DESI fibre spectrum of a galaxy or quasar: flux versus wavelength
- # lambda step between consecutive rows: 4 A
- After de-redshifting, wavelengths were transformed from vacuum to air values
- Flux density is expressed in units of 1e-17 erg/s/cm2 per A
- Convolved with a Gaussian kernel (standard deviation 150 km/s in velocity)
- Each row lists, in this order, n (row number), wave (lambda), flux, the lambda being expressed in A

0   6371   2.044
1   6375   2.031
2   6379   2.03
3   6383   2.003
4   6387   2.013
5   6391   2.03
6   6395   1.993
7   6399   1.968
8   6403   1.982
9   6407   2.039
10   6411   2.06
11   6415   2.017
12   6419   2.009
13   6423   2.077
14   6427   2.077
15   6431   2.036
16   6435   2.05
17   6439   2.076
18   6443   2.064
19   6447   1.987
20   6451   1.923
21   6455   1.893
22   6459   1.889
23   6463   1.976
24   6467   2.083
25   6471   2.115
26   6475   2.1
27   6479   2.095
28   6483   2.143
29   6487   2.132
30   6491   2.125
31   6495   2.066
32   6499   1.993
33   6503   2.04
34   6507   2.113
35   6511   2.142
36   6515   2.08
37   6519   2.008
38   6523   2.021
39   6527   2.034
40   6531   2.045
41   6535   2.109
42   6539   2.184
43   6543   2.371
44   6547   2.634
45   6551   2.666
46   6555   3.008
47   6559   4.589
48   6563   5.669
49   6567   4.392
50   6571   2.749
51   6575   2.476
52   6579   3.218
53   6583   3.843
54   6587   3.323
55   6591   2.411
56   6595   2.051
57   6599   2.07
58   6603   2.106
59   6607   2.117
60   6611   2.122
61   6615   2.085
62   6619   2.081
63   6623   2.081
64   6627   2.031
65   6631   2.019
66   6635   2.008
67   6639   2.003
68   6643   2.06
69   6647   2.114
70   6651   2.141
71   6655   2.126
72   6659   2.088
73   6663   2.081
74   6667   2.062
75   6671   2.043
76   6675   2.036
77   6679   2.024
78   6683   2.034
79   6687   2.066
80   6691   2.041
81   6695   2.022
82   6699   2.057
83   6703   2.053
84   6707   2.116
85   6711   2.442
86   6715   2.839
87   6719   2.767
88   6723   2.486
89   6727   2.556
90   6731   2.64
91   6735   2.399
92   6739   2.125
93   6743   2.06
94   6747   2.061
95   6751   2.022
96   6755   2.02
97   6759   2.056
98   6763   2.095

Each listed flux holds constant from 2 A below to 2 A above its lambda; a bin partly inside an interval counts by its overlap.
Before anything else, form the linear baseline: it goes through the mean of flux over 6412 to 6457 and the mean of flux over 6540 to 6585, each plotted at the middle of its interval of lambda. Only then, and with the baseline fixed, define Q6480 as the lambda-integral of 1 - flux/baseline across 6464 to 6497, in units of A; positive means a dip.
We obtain 5.3 A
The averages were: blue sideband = 2.02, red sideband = 3.39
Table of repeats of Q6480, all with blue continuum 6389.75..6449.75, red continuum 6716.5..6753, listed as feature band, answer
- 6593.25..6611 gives 1.01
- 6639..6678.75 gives 3.46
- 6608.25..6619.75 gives 0.67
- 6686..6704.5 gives 2.13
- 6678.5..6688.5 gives 1.12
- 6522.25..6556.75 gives -3.11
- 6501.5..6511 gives 0.12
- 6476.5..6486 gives -0.12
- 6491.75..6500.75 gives 0.27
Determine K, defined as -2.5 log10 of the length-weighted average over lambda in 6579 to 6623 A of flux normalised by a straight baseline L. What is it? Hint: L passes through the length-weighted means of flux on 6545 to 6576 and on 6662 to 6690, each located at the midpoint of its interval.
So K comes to 0.24 mag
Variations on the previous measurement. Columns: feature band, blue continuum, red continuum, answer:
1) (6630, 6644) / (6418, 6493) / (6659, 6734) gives 0.09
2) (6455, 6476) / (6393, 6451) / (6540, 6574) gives 0.23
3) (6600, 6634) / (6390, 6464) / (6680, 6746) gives 0.06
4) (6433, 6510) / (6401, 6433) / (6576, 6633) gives 0.05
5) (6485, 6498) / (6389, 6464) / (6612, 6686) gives -0.04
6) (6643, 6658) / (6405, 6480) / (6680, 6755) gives 0.04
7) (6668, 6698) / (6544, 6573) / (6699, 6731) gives 0.30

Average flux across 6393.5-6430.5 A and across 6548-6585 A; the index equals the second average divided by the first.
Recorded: 1.8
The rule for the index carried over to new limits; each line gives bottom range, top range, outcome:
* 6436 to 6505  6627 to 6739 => 1.07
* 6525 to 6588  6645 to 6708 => 0.67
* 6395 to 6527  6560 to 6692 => 1.19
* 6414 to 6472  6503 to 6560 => 1.18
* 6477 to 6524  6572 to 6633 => 1.16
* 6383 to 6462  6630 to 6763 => 1.08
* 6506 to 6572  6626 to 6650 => 0.74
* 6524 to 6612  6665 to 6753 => 0.79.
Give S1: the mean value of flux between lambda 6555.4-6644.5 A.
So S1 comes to 2.71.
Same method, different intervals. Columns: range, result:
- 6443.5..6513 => 2.05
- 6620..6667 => 2.07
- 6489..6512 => 2.08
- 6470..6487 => 2.12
